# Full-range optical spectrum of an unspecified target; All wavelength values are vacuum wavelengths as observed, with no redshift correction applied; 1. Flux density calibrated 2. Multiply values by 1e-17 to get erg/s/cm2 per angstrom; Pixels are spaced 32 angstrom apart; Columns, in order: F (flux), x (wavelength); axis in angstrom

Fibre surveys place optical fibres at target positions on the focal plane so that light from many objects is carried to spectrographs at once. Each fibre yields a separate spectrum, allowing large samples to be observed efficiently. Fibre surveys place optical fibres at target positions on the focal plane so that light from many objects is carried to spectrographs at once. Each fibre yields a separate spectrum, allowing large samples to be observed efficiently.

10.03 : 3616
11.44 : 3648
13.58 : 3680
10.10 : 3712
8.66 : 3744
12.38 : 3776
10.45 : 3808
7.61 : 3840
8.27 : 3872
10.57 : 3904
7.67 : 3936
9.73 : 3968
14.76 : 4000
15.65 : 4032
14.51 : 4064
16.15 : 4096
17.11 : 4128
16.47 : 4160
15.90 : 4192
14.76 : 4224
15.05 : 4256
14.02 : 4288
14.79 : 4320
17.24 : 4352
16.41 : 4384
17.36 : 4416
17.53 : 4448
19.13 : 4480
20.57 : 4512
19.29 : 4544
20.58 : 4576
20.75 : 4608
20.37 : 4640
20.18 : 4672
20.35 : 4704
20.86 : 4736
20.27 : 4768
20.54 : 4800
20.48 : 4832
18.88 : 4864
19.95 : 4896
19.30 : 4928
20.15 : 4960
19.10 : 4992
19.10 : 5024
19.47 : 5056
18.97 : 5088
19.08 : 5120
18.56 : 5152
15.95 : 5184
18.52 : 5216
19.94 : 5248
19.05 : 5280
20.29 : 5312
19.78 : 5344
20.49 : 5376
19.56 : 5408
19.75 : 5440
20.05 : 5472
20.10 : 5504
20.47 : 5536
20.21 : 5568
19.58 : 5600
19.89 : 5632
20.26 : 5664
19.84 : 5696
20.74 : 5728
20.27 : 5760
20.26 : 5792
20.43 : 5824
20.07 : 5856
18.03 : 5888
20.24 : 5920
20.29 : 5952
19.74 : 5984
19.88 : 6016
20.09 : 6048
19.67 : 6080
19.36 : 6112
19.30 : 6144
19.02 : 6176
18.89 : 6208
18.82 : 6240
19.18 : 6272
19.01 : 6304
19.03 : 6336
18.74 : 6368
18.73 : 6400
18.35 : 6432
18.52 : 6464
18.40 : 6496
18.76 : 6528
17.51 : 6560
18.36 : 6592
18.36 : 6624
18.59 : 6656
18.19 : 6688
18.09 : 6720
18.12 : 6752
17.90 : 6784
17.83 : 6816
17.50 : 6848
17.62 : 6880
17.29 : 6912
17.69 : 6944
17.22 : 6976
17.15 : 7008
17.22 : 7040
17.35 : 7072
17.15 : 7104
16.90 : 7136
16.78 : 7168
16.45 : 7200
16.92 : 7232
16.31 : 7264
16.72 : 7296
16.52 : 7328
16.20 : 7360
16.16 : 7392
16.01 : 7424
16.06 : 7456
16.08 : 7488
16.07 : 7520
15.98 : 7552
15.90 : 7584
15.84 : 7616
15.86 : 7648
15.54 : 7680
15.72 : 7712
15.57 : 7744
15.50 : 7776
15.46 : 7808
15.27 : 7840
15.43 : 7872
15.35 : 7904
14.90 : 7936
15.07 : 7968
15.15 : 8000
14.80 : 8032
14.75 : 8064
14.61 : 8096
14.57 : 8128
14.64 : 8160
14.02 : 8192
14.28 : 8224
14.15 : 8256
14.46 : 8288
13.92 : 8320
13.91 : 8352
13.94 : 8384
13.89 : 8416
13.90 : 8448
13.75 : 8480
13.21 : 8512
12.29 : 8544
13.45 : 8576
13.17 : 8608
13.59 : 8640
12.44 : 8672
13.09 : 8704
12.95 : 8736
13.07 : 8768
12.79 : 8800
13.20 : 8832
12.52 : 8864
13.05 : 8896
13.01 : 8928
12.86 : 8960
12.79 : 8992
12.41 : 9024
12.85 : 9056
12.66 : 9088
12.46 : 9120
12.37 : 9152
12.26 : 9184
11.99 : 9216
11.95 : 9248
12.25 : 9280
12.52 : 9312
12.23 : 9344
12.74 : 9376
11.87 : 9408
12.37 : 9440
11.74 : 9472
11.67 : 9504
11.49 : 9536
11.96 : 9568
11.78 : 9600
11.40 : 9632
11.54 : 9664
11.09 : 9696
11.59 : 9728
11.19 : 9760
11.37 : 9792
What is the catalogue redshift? 0.000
